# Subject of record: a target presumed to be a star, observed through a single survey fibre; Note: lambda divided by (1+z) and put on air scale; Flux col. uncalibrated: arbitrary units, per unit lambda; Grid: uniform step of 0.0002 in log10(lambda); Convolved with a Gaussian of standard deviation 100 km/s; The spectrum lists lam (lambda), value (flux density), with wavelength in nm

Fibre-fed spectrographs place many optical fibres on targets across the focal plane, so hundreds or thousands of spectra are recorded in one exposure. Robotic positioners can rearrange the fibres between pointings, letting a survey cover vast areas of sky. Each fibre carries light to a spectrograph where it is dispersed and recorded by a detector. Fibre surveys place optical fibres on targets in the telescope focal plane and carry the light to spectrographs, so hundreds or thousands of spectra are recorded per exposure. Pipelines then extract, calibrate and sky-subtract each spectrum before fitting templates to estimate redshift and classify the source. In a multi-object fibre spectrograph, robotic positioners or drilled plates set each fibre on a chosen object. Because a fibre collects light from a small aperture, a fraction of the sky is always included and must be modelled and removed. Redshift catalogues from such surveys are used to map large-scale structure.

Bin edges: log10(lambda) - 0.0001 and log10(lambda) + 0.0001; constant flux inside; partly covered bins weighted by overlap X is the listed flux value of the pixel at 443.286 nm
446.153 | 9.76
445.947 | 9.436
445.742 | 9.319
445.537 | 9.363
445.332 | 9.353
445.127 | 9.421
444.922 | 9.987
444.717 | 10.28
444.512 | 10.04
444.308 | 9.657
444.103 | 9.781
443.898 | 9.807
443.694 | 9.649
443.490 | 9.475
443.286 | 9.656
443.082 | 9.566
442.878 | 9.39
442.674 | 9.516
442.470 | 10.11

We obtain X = 9.656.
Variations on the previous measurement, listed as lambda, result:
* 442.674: 9.516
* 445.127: 9.421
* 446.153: 9.76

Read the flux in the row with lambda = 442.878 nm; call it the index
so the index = 9.39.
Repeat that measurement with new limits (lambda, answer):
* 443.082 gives 9.566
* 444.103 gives 9.781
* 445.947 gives 9.436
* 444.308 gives 9.657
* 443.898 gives 9.807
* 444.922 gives 9.987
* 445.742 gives 9.319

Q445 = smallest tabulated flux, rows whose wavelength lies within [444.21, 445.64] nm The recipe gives 9.353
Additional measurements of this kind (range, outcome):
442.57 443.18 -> 9.39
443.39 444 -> 9.475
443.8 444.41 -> 9.657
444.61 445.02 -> 9.987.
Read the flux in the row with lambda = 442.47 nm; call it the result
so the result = 10.11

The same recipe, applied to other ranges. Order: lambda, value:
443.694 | 9.649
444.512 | 10.04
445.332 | 9.353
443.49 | 9.475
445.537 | 9.363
